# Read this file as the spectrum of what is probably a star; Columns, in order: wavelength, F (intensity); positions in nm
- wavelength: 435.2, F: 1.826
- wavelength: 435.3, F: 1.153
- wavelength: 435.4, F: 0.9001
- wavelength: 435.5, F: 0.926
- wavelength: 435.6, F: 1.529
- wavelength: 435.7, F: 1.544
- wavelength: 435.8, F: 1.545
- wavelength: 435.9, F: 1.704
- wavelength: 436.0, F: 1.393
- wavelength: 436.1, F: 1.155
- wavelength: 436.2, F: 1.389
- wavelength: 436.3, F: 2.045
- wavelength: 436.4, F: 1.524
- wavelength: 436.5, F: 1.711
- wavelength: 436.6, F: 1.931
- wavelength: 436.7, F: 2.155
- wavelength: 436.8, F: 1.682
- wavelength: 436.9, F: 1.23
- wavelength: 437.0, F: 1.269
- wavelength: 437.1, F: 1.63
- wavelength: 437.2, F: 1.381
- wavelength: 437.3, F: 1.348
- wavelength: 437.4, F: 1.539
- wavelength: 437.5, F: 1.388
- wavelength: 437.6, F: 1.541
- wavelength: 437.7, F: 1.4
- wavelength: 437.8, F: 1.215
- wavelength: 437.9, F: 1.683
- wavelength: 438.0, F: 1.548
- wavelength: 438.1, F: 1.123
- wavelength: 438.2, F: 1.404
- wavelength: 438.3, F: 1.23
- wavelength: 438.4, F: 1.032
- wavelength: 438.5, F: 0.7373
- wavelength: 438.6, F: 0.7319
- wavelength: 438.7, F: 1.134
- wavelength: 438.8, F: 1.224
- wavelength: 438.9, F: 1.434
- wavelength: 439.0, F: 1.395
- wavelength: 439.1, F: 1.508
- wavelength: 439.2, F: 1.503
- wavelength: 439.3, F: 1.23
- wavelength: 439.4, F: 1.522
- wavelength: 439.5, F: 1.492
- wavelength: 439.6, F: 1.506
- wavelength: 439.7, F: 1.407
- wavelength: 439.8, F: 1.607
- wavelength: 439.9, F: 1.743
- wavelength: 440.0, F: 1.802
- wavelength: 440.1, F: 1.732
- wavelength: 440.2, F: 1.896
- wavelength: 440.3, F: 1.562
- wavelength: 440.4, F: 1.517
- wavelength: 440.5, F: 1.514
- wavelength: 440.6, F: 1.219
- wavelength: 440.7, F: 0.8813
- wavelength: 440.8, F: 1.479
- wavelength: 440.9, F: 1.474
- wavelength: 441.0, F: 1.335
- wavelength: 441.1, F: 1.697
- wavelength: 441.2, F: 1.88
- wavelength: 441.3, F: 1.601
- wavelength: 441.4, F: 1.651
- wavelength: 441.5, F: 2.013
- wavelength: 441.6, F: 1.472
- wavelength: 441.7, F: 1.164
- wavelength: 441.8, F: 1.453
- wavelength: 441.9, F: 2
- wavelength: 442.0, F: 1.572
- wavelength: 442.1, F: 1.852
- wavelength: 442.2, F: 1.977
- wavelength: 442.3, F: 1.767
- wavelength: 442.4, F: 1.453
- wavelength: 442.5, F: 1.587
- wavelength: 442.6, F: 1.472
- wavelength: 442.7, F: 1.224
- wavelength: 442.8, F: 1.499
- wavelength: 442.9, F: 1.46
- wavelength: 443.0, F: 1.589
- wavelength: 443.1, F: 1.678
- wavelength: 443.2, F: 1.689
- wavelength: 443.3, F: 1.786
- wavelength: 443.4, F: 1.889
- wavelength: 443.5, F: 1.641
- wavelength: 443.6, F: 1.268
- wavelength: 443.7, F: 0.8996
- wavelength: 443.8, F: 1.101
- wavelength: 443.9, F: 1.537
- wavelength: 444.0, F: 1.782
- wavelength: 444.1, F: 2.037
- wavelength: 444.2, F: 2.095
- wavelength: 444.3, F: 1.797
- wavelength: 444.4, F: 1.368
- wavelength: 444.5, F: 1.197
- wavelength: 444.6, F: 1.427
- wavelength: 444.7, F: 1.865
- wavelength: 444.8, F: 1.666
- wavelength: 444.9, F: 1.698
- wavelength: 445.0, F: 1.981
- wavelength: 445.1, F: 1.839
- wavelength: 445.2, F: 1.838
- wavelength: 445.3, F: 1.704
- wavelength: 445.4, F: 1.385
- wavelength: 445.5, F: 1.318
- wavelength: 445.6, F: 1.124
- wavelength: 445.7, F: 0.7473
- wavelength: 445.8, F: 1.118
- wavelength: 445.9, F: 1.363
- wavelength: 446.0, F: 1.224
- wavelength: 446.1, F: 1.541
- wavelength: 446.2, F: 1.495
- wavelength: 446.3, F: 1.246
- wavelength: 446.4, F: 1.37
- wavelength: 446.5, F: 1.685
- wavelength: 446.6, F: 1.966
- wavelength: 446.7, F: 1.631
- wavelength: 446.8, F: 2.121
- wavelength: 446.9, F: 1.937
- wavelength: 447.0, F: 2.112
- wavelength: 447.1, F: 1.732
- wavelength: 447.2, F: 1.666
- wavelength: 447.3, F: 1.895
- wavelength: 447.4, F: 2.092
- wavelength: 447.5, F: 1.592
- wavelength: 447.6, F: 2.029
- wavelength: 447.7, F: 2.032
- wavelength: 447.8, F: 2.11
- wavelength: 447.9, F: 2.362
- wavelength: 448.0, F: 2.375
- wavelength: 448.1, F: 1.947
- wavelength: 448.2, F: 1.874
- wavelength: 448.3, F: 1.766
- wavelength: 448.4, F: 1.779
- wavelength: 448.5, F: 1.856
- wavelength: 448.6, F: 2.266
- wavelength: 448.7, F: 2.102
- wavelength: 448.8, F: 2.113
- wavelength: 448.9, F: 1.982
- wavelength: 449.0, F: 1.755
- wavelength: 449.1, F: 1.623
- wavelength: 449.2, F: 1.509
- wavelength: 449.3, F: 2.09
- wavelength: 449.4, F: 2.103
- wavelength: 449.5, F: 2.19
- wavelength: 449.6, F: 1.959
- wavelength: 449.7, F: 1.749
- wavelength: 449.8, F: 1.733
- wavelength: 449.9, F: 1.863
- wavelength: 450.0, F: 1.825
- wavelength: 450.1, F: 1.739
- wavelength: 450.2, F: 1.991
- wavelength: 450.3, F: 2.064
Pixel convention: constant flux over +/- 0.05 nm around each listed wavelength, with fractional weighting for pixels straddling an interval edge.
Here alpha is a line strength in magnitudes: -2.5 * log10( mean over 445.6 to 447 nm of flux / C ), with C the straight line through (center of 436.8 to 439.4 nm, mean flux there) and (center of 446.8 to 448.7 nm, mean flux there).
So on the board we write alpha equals 0.24 mag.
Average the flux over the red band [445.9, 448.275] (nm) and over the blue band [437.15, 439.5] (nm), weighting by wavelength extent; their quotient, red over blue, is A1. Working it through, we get 1.4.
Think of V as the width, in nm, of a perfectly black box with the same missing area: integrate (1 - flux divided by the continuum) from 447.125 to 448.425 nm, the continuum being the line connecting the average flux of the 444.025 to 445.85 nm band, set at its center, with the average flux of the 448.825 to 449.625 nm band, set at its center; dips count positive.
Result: -0.12 nm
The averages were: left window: 1.57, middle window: 1.96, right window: 1.91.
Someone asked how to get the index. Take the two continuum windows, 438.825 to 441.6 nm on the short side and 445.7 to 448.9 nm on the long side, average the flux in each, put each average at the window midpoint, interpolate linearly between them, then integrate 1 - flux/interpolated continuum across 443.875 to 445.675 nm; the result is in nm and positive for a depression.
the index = 0.07 nm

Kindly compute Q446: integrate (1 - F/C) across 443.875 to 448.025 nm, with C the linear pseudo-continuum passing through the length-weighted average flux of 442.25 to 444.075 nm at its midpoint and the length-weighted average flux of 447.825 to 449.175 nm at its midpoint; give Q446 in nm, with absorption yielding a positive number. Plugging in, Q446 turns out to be 0.17 nm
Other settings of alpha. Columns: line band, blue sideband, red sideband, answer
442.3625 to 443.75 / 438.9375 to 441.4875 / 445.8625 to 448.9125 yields 0.10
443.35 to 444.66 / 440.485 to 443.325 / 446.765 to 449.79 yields 0.10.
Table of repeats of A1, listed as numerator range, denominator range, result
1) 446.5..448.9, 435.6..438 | 1.28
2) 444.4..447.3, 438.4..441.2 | 1.11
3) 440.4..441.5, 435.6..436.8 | 0.91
